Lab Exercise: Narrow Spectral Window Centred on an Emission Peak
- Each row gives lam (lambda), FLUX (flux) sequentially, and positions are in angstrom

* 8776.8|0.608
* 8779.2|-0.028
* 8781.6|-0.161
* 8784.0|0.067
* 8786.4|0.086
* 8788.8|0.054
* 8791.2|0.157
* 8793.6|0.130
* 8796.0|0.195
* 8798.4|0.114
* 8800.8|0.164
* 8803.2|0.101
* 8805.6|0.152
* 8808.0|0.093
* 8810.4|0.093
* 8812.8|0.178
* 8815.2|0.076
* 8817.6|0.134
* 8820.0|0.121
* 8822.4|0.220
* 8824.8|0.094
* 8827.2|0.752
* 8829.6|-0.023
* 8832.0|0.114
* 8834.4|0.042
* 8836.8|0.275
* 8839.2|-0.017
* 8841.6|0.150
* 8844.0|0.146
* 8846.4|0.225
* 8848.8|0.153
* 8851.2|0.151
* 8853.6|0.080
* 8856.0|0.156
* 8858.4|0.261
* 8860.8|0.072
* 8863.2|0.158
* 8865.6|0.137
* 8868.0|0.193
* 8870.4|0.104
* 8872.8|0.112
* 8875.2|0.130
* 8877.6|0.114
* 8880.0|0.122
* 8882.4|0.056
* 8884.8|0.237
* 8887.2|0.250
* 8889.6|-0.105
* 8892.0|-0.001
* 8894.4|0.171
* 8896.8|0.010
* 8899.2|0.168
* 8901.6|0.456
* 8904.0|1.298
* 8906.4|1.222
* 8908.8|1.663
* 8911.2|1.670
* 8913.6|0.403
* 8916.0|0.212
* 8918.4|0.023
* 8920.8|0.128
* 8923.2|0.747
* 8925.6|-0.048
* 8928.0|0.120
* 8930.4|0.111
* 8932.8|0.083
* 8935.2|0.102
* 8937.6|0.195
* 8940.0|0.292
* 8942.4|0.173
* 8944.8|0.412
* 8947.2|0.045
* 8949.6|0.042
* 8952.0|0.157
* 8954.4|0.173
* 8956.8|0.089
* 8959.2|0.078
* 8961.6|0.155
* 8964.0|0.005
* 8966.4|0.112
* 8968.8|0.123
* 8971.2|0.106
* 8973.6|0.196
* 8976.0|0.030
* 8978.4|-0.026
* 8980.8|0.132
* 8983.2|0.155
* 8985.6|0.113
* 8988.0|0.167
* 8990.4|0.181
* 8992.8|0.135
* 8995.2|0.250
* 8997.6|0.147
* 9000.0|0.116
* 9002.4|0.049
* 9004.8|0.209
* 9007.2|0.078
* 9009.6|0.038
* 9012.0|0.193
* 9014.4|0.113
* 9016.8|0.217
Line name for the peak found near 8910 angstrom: H-beta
